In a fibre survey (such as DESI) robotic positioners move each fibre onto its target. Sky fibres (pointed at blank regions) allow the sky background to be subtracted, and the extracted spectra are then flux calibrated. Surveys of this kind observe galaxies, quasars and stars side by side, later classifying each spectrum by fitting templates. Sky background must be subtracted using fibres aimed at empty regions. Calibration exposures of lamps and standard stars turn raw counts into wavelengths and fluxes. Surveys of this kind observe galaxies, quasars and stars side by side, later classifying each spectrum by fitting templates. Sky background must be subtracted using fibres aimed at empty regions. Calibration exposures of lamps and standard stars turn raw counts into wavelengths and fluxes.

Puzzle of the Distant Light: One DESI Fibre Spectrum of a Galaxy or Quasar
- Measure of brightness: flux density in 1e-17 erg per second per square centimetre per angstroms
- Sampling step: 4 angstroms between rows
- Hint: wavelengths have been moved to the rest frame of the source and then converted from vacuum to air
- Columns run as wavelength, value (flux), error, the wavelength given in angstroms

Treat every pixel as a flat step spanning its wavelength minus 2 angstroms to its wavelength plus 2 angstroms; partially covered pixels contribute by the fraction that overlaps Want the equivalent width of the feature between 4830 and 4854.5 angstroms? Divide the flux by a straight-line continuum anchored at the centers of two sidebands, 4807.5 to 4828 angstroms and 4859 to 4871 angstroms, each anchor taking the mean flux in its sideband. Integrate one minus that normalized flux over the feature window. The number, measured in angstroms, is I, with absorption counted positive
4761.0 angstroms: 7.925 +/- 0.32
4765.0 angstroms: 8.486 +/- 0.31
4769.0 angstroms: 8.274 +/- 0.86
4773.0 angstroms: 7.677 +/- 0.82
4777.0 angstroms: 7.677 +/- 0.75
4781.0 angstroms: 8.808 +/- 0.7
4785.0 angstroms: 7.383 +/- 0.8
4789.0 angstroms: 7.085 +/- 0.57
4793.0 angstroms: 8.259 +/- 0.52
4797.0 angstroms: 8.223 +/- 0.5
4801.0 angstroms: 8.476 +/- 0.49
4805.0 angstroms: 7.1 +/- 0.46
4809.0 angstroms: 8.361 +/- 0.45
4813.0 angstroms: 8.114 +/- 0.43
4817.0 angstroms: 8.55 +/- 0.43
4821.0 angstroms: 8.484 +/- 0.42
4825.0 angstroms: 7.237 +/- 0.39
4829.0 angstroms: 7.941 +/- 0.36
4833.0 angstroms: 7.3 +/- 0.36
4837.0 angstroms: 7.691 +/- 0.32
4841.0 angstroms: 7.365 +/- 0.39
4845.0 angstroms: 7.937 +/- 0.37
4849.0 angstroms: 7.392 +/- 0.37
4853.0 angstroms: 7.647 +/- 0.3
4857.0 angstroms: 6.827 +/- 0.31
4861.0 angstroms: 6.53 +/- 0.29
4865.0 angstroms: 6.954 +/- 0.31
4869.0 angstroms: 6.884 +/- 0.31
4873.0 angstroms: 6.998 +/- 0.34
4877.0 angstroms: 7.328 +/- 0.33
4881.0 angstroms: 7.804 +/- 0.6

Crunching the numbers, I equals -0.5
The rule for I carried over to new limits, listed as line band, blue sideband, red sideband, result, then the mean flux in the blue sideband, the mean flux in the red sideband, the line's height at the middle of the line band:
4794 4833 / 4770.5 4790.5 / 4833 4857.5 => -2.01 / 7.76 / 7.5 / 7.63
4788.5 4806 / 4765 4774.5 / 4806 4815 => 0.37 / 8.1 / 8.11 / 8.11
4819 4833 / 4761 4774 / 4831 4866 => -0.49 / 8.15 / 7.3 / 7.54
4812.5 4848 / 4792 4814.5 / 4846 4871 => -1.08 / 8.08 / 7.07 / 7.59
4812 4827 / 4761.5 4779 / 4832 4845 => -0.82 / 8.02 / 7.54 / 7.67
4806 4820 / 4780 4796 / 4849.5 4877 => -1.28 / 7.85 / 7.02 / 7.57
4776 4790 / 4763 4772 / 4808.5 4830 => 0.77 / 8.3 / 8.11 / 8.24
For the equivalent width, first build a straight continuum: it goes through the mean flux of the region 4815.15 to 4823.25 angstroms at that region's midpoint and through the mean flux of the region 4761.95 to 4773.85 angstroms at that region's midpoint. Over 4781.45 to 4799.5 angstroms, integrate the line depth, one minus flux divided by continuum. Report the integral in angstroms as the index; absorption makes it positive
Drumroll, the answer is 1.0 angstroms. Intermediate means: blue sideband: 8.17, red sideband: 8.48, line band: 7.85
